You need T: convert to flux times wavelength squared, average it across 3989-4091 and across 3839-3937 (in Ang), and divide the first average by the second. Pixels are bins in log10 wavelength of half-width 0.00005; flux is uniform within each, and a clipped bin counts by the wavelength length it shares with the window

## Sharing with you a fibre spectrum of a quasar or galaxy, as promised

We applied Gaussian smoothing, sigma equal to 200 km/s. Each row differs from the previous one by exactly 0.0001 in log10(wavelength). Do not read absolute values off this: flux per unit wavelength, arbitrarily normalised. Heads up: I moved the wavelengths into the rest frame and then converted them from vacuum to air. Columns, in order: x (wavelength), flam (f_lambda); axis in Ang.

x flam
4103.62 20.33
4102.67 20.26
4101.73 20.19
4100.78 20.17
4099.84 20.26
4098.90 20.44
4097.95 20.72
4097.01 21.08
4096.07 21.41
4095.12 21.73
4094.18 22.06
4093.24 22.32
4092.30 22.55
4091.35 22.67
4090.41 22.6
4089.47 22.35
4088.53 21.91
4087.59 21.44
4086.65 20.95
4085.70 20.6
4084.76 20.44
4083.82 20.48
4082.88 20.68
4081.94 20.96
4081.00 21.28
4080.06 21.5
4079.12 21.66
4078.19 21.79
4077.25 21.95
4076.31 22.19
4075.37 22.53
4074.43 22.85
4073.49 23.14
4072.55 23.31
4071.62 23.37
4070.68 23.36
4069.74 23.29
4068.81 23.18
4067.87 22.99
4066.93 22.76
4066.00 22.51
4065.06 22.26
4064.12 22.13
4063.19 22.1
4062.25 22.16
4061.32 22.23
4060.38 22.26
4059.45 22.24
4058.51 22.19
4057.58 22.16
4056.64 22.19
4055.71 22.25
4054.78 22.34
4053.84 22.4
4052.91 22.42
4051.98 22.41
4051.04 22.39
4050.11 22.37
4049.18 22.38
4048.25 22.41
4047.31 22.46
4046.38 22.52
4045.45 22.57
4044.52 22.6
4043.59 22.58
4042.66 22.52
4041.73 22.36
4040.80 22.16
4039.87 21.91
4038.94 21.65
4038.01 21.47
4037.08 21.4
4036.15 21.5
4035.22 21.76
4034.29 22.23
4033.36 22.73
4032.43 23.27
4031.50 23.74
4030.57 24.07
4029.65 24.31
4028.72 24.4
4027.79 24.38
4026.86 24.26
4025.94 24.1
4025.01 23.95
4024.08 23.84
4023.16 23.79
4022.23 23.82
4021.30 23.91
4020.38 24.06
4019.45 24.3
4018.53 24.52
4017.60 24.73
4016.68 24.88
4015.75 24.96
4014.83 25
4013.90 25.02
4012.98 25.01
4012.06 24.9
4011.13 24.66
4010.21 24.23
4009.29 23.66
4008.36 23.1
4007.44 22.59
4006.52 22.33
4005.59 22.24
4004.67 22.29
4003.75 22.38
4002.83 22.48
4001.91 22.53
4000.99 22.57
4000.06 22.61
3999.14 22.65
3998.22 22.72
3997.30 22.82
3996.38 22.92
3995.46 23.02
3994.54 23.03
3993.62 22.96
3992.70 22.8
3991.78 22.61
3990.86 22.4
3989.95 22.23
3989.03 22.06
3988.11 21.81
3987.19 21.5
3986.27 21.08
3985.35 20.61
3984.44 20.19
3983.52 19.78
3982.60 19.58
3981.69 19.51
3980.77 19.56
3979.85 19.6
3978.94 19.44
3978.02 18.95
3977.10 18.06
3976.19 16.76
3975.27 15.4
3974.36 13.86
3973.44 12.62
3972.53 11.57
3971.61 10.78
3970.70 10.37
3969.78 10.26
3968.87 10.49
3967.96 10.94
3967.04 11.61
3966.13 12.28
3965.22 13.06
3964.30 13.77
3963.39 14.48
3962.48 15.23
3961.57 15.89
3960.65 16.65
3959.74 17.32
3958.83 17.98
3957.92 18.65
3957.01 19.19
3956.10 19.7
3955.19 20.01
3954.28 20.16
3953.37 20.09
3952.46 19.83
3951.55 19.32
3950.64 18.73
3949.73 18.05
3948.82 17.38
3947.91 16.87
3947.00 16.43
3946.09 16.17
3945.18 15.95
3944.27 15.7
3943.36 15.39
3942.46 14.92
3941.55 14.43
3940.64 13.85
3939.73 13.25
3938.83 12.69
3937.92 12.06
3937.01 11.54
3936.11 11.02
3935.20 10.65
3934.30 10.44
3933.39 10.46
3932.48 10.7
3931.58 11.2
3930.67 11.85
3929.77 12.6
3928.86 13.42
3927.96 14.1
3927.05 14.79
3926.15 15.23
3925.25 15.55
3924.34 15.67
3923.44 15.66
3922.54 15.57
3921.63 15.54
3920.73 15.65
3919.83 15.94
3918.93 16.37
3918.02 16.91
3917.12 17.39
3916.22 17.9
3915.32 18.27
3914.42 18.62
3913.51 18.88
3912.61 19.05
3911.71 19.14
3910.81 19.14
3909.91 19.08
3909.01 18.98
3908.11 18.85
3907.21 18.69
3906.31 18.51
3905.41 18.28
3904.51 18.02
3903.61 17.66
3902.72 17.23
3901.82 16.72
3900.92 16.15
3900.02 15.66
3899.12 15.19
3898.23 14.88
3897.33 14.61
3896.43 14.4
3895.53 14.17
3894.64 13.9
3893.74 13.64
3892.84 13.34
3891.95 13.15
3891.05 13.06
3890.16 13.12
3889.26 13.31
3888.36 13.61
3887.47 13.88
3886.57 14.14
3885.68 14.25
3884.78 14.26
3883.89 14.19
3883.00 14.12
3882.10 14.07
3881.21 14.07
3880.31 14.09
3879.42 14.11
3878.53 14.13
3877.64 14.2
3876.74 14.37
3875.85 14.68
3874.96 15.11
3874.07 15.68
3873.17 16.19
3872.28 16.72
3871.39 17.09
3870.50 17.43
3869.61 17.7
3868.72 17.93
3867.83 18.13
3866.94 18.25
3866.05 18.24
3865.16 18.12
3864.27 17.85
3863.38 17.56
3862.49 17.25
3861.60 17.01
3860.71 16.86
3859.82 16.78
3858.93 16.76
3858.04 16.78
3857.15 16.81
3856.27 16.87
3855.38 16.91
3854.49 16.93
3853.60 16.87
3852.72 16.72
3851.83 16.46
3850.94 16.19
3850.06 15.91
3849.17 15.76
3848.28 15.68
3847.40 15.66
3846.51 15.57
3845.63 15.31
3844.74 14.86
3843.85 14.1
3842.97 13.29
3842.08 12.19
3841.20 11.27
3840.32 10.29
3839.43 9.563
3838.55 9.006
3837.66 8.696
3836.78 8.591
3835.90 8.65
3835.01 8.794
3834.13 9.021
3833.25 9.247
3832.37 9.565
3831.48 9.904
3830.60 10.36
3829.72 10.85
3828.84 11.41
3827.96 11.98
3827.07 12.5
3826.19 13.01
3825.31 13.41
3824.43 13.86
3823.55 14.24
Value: 1.6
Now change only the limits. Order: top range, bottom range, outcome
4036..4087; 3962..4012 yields 1.20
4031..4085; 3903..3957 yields 1.47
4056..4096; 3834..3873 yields 1.63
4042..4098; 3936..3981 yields 1.50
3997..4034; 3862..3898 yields 1.67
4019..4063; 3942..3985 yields 1.45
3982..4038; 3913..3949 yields 1.64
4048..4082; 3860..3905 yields 1.59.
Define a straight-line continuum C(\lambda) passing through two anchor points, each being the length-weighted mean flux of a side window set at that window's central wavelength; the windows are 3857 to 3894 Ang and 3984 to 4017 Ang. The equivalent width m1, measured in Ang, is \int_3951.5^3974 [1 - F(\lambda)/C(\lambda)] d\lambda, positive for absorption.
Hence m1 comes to 5.9 Ang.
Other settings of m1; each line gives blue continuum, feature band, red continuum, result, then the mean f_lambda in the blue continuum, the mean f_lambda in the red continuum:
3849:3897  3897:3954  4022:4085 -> 5.52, 15.6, 22.5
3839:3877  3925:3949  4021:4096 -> 6.39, 16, 22.4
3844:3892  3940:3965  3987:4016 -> 4.09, 15.8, 23.1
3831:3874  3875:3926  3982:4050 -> 4.13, 14.7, 22.9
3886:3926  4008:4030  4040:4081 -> -3.78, 16.2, 22.4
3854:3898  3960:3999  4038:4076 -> 3.55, 15.5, 22.5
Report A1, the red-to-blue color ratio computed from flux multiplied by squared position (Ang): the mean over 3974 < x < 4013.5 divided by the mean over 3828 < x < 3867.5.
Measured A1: 1.65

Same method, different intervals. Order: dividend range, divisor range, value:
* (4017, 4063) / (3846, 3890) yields 1.57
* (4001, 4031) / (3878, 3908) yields 1.70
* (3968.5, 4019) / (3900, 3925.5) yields 1.24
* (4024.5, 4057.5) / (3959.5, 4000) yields 1.30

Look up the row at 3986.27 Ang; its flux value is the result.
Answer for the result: 21.08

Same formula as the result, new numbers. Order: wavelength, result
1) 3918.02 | 16.91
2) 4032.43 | 23.27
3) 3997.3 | 22.82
